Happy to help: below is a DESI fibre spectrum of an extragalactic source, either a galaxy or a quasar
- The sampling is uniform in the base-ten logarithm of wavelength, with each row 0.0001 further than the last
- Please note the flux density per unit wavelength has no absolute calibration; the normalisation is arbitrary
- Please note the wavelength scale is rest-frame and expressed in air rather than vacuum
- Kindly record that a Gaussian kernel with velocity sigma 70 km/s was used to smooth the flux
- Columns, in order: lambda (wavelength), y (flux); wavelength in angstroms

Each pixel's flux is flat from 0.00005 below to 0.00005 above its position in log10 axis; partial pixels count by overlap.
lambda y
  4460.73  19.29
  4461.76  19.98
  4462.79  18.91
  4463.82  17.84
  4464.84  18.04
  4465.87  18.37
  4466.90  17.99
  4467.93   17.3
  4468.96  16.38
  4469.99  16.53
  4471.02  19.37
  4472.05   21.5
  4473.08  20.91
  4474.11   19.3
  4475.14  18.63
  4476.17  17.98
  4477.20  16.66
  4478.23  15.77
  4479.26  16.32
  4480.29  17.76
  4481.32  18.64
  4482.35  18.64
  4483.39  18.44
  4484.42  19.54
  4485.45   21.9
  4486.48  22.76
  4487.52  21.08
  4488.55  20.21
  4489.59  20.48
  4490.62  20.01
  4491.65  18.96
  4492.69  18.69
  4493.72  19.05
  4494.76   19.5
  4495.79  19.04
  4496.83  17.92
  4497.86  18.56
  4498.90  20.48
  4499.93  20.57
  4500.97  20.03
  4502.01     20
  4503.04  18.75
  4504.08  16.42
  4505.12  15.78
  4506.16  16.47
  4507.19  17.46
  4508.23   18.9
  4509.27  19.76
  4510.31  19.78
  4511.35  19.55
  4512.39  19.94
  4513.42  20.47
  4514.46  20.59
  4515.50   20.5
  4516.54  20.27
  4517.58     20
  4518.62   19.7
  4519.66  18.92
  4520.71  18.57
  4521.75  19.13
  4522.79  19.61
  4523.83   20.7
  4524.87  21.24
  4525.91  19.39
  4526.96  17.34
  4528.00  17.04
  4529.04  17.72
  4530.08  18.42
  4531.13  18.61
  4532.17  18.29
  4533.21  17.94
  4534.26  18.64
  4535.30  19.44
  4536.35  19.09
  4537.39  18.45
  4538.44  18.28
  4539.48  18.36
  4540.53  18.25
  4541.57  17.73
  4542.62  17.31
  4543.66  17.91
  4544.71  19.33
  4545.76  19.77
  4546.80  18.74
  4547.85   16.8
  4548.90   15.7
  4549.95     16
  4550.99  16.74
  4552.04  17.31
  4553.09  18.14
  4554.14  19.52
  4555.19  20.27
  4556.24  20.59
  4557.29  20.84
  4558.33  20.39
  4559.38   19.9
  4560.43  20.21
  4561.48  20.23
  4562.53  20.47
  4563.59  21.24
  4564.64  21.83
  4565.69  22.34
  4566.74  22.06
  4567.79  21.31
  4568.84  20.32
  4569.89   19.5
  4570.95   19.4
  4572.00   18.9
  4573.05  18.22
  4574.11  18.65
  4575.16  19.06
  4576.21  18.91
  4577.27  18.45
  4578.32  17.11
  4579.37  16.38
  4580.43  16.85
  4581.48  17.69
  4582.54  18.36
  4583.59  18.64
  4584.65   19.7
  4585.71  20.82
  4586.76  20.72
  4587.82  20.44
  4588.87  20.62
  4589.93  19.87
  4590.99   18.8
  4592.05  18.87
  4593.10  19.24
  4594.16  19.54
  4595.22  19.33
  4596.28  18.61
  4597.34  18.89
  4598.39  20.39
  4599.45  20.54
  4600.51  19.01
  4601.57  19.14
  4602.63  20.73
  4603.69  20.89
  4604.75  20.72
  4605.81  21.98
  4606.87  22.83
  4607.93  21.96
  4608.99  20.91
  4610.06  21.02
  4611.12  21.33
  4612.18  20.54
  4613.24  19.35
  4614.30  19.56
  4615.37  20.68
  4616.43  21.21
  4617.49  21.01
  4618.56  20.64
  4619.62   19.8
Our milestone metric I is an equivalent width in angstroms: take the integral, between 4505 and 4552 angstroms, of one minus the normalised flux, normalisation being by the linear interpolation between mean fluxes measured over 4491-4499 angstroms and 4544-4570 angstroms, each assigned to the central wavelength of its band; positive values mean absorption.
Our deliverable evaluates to 1.6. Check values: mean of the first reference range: 19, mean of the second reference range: 19.6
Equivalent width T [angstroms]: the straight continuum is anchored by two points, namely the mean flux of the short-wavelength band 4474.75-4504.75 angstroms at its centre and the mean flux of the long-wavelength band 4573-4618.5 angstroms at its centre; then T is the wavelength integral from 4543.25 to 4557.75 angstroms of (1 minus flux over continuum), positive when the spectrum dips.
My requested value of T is 0.8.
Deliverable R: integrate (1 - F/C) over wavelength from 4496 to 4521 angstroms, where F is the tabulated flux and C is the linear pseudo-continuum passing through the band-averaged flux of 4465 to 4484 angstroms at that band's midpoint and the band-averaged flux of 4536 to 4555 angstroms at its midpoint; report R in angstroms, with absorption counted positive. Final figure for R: -1.49 angstroms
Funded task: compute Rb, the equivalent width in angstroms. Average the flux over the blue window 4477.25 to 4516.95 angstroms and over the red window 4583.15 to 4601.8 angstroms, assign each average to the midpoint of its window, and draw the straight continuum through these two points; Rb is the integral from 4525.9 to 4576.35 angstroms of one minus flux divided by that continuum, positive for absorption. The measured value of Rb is 1.1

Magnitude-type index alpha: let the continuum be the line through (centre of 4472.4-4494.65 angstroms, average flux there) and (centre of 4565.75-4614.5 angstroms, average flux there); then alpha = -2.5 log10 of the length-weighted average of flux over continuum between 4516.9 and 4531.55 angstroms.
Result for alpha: 0.02 mag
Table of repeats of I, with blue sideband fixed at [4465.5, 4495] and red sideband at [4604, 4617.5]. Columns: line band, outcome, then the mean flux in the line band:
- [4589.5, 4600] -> 0.68 angstroms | 19.4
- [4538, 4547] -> 0.69 angstroms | 18.4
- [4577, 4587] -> 1.04 angstroms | 18.4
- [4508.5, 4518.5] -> -0.31 angstroms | 20.1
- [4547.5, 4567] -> 0.64 angstroms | 19.5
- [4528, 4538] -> 0.67 angstroms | 18.4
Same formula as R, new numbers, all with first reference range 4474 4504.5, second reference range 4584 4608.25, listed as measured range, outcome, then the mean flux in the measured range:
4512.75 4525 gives -0.4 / 19.9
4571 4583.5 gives 1.1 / 18.1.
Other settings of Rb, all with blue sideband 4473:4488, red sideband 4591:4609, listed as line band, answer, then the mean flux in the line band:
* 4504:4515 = 0.27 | 18.7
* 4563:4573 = -0.42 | 20.6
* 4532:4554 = 1.71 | 18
